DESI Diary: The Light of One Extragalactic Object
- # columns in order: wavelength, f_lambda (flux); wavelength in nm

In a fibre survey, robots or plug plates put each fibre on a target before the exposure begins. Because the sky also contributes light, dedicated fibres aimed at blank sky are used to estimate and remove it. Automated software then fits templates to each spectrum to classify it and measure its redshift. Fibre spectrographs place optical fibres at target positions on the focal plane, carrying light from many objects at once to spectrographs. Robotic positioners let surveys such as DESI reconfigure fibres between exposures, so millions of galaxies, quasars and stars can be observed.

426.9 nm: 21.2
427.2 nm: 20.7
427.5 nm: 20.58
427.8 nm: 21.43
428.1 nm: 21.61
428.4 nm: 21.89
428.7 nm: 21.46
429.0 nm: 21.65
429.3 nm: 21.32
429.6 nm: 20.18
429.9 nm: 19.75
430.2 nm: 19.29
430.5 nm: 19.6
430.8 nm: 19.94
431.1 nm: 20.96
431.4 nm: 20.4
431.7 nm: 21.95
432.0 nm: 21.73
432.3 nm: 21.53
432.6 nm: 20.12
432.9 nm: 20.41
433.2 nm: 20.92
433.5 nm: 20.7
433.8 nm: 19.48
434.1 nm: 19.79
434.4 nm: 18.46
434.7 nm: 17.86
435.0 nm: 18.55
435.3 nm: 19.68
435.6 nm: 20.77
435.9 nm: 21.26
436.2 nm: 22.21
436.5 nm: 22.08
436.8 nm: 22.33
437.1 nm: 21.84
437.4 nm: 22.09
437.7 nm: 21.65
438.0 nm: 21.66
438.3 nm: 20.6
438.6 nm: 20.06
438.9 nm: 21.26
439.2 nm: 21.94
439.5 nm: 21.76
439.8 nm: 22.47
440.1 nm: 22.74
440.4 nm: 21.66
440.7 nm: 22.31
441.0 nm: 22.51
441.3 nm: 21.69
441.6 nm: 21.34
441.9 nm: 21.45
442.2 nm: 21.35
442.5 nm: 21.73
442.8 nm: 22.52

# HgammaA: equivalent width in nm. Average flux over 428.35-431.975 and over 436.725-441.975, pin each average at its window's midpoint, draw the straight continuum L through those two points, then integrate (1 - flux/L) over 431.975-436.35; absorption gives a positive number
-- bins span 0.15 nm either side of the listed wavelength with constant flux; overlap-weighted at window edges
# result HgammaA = 0.20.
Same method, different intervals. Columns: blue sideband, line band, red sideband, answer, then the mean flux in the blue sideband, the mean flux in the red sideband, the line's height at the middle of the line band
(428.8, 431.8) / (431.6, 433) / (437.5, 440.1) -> -0.03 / 20.5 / 21.5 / 20.7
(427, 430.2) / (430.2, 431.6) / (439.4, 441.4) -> 0.07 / 21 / 22.2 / 21.2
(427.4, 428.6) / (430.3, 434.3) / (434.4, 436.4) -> 0.01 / 21.4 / 20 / 20.6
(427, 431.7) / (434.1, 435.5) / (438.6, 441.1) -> 0.17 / 20.8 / 22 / 21.4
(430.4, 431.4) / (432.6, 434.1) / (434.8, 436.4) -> 0.00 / 20.2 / 20.5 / 20.4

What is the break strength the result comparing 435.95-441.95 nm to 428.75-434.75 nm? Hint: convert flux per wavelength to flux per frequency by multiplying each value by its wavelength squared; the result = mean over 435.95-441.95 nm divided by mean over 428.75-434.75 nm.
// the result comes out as 1.1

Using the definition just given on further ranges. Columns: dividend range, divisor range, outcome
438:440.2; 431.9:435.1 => 1.11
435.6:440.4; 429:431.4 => 1.11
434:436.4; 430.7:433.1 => 0.97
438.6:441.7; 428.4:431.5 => 1.12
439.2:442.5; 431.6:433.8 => 1.09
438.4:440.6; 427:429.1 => 1.07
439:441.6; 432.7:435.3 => 1.16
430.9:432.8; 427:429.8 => 1.01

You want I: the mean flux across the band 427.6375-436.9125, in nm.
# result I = 20.6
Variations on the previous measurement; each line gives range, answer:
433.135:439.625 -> 20.8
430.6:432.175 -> 21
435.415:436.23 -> 21.2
